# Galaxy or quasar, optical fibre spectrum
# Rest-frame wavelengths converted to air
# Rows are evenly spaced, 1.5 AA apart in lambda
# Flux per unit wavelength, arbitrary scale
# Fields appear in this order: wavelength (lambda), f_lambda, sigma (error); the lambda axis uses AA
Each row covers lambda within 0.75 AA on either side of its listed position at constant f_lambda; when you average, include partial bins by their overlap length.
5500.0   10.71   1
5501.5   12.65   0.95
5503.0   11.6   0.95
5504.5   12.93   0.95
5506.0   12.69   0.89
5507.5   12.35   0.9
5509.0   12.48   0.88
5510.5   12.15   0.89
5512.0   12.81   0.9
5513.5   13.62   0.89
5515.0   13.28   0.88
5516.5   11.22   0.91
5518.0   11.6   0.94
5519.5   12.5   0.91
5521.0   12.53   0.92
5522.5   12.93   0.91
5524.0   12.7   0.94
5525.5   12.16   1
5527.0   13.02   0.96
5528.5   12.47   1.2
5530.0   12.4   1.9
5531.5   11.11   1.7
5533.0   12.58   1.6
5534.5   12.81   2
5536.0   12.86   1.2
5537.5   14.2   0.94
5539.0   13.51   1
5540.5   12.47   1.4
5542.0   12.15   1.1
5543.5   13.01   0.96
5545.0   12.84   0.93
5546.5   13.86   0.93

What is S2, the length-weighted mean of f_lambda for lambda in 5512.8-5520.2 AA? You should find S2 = 12.4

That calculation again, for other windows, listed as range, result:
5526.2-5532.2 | 12.3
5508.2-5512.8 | 12.5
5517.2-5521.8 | 12.2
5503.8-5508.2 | 12.7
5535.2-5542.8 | 13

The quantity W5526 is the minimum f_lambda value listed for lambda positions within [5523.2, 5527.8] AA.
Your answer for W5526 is 12.16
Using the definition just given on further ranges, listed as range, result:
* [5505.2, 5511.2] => 12.15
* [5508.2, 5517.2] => 11.22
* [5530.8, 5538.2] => 11.11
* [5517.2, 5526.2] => 11.6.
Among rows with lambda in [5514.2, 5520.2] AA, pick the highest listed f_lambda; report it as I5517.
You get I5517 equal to 13.28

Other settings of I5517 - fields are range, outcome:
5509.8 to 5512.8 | 12.81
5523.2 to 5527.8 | 13.02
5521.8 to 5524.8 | 12.93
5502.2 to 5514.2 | 13.62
